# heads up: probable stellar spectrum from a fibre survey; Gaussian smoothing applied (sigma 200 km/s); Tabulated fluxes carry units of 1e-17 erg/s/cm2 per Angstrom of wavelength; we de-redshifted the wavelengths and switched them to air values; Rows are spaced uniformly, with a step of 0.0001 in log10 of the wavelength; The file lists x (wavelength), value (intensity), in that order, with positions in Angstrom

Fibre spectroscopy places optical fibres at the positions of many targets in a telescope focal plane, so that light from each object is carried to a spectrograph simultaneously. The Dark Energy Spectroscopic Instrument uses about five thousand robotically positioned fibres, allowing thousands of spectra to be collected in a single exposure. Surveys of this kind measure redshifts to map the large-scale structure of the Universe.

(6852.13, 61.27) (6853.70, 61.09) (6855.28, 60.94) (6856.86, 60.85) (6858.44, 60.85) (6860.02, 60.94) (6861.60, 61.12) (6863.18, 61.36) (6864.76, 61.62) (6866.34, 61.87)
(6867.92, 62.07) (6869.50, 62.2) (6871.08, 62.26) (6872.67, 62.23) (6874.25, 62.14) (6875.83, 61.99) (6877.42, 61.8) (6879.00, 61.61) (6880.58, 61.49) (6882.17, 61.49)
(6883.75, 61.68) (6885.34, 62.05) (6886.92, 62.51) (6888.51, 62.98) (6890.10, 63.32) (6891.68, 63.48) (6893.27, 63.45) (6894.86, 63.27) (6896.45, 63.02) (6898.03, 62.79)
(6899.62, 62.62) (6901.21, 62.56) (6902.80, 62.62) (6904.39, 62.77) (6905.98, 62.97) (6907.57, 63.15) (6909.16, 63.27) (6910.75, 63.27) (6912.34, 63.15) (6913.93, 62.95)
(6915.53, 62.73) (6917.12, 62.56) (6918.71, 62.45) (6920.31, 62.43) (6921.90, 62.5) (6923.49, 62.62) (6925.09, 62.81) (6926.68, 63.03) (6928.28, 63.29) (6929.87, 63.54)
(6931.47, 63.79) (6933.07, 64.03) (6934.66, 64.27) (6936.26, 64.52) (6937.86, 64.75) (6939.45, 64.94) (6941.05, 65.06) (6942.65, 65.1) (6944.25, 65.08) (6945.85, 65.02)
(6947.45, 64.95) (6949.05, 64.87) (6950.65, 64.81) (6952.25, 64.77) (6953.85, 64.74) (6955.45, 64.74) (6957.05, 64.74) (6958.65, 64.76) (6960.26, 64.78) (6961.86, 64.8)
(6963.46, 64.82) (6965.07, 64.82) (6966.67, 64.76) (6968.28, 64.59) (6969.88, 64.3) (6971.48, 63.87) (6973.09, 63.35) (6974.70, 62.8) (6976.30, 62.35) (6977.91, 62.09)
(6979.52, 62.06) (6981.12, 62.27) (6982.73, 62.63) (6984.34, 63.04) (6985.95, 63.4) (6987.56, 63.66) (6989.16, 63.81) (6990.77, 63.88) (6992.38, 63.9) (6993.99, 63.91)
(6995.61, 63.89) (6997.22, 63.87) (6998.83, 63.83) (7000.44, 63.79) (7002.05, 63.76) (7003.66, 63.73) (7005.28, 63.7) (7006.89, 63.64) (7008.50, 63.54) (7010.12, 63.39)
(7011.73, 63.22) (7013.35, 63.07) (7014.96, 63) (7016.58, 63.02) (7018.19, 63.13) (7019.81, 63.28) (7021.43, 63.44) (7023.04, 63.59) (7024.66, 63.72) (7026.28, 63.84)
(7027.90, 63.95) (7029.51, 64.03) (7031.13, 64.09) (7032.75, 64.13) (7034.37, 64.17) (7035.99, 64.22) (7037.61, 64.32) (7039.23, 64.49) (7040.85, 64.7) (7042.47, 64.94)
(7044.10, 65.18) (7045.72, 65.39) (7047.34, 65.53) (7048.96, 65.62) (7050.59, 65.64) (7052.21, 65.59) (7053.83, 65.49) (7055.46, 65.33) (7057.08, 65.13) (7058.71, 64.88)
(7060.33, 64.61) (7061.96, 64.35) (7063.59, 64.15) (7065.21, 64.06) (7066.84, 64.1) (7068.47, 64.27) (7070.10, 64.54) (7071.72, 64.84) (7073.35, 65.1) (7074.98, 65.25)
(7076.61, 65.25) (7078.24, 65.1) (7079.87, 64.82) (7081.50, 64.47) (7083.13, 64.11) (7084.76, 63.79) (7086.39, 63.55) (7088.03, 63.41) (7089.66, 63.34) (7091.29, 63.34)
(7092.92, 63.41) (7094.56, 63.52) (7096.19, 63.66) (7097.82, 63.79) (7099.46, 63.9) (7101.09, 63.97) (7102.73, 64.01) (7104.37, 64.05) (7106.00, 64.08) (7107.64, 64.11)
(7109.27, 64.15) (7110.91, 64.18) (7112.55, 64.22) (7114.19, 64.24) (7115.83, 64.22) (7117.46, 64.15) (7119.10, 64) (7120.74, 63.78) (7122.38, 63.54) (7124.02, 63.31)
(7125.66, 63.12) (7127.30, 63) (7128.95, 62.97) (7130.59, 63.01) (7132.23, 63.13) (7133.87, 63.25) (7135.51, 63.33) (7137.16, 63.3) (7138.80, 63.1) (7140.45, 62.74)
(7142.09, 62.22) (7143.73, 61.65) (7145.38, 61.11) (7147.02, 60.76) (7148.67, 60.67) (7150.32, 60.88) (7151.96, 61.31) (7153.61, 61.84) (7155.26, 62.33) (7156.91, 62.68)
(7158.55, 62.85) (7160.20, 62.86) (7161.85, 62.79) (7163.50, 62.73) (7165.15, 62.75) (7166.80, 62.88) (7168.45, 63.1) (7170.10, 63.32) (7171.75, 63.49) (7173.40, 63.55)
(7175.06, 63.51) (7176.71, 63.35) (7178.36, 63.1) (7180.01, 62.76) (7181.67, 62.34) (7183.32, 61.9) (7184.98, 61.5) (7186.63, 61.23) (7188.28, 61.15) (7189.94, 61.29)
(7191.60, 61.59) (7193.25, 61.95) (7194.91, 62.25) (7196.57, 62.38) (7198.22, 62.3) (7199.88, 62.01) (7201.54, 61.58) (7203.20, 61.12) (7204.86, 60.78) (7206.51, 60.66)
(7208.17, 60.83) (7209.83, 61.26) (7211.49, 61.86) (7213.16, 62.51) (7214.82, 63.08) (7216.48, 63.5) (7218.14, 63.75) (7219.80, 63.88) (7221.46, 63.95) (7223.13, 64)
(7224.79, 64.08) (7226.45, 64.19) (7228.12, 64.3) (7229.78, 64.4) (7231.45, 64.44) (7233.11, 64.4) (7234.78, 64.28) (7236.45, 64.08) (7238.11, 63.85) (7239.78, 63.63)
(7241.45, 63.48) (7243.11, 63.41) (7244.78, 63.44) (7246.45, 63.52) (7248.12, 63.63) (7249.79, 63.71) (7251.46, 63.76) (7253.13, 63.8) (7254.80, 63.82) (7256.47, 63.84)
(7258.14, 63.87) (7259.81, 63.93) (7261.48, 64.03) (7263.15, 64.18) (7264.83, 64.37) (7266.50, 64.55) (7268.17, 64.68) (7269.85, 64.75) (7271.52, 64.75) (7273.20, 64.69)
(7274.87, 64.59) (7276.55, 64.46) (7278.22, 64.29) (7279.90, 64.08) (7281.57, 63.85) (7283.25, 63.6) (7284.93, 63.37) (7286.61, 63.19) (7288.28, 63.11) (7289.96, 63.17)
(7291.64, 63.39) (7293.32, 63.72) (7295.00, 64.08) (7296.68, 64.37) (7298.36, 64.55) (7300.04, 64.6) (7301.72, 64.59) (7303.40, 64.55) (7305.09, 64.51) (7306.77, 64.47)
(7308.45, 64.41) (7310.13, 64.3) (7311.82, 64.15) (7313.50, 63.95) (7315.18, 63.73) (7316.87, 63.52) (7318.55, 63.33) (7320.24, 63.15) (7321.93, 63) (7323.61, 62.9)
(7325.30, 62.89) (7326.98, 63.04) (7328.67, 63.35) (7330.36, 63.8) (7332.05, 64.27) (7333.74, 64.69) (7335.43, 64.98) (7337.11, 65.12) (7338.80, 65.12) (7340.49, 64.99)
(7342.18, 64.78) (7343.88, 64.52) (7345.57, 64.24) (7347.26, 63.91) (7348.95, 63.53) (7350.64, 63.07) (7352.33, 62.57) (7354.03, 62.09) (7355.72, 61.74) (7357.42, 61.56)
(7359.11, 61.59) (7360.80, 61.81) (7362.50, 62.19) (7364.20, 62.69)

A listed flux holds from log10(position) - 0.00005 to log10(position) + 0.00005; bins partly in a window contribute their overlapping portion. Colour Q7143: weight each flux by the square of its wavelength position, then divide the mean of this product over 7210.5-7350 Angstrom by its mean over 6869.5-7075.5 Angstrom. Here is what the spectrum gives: 1.09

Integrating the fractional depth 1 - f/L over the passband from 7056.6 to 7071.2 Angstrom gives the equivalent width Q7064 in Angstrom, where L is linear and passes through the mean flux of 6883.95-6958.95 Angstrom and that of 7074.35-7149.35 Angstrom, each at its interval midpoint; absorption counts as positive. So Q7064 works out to -0.2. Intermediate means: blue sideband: 63.6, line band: 64.4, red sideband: 63.5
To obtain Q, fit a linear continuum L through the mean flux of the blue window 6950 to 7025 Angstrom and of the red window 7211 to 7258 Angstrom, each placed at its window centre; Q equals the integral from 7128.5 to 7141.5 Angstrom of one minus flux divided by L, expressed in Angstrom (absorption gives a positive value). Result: 0.1 Angstrom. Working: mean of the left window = 63.7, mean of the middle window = 63.1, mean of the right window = 63.7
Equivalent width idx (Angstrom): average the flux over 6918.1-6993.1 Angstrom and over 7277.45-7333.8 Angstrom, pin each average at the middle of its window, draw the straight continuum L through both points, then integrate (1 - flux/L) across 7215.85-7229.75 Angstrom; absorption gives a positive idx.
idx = 0.0 Angstrom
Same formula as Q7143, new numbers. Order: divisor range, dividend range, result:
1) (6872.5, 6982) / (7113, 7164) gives 1.05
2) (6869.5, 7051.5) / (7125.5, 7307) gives 1.07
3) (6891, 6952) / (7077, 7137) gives 1.06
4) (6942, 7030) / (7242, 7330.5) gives 1.09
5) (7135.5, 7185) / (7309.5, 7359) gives 1.07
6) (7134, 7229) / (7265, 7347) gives 1.06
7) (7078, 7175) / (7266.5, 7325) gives 1.06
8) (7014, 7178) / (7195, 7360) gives 1.05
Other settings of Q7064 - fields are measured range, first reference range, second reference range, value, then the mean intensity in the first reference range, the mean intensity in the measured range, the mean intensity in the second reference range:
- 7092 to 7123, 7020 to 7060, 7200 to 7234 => 0.0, 64.6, 64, 62.9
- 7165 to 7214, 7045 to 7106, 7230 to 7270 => 1.5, 64.5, 62.1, 64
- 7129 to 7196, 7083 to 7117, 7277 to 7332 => 1.5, 63.9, 62.4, 63.8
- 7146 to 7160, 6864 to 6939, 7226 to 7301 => 0.4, 62.8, 61.7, 64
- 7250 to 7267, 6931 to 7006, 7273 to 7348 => 0.0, 64.1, 64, 64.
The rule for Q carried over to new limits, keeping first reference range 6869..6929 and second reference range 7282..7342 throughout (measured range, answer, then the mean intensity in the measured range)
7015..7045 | -0.5 Angstrom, 64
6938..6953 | -0.5 Angstrom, 65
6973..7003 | -0.2 Angstrom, 63.3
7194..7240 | 0.5 Angstrom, 63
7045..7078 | -0.9 Angstrom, 65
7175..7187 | 0.2 Angstrom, 62.5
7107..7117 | -0.1 Angstrom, 64.2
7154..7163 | 0.1 Angstrom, 62.7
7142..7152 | 0.4 Angstrom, 61.2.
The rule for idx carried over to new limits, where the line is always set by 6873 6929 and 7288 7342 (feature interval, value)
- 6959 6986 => -0.3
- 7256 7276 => -0.2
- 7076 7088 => -0.2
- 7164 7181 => 0.1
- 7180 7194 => 0.4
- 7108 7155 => 0.4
